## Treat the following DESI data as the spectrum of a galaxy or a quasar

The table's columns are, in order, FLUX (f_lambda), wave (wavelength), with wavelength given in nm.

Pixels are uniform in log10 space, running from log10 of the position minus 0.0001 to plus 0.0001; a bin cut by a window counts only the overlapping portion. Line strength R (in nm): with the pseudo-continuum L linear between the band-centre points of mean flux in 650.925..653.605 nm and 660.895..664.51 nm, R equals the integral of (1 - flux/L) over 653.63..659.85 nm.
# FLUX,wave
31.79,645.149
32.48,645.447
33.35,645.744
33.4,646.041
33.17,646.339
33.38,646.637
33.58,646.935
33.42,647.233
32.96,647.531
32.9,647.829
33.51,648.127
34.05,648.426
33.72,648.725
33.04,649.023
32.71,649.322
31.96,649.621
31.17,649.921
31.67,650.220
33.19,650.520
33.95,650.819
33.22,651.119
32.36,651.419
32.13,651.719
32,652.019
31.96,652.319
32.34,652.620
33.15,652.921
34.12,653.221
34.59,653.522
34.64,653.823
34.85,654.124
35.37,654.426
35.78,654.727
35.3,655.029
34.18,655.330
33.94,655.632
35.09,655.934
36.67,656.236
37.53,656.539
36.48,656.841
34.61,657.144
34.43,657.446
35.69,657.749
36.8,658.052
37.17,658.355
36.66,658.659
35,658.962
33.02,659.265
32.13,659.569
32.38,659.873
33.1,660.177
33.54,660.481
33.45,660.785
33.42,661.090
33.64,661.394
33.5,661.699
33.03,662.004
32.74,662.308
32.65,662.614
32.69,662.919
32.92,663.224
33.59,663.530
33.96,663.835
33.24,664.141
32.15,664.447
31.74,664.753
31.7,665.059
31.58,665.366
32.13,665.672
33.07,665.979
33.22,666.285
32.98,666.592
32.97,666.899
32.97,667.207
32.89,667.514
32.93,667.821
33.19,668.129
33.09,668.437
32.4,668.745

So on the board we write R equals -0.42 nm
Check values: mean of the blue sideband 32.8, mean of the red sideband 33.2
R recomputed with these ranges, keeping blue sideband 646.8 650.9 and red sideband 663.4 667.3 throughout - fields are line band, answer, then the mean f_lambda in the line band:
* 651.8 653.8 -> -0.01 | 33.1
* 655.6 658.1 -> -0.22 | 35.7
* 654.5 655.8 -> -0.08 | 34.9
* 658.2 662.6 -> -0.13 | 33.7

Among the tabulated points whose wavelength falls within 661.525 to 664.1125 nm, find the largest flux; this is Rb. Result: 33.96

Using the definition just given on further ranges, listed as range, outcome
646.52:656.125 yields 35.78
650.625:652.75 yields 33.95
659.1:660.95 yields 33.54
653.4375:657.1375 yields 37.53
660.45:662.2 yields 33.64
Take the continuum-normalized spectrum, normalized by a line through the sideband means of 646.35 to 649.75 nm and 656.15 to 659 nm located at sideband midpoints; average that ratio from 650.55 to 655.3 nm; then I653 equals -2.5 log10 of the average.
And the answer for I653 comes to 0.03 mag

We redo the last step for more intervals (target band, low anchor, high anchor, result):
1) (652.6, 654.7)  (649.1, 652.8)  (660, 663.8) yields -0.057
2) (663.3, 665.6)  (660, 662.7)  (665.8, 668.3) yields 0.018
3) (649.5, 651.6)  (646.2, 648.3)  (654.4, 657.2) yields 0.054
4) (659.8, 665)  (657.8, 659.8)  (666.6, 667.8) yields 0.036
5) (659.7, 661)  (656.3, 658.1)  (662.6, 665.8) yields 0.042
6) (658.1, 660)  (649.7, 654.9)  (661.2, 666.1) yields -0.050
